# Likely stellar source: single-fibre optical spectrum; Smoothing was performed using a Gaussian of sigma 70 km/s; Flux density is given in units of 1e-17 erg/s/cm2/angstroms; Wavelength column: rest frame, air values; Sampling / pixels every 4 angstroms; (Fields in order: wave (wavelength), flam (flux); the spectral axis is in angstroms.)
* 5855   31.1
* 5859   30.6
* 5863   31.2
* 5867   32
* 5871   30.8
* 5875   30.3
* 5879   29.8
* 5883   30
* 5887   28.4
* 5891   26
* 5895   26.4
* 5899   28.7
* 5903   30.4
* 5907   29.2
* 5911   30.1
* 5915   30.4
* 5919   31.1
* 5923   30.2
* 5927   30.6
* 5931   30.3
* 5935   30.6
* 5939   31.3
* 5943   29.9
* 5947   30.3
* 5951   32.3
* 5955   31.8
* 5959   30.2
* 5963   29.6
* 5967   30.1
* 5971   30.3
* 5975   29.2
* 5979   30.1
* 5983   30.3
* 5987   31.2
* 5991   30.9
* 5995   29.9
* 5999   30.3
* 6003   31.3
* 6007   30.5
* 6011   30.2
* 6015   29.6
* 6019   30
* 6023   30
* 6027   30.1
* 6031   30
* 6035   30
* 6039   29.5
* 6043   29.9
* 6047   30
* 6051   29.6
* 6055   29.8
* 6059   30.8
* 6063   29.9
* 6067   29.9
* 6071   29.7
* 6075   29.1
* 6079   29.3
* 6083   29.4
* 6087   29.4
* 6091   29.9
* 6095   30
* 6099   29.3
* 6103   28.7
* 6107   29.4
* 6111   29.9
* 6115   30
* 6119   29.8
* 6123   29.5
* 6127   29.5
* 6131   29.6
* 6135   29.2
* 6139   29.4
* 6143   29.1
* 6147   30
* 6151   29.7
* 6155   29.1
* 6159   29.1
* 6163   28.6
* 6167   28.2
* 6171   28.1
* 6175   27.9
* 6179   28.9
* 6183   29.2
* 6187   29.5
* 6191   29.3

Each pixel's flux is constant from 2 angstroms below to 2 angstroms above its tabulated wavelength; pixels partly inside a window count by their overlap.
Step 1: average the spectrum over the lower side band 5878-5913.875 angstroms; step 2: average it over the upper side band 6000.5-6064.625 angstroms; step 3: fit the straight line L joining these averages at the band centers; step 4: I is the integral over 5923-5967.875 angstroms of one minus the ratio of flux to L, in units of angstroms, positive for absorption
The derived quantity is -2.1 angstroms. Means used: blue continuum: 28.8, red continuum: 30.1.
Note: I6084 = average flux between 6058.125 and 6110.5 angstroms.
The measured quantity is 29.6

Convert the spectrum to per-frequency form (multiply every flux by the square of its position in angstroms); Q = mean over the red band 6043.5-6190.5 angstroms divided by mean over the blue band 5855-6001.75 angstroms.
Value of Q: 1.04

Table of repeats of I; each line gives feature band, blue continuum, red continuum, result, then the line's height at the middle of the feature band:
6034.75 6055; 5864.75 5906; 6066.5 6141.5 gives -0.23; 29.5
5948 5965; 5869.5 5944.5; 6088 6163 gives -0.74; 29.7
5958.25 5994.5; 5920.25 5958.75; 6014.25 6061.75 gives 0.33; 30.5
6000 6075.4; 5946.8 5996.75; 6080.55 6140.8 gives 0.04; 30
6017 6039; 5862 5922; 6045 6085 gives -0.18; 29.7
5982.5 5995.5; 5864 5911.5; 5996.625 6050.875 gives -0.34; 29.9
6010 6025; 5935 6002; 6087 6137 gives 0.12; 30.2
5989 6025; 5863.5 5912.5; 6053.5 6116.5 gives -0.92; 29.5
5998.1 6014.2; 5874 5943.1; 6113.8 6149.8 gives -0.50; 29.6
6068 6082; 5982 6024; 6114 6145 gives 0.22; 29.9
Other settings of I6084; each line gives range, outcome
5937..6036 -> 30.4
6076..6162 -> 29.5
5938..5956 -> 31.1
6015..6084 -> 29.8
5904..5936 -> 30.3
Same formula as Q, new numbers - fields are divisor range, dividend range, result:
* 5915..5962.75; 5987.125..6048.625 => 1.01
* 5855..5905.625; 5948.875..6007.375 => 1.07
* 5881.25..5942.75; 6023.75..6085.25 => 1.06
